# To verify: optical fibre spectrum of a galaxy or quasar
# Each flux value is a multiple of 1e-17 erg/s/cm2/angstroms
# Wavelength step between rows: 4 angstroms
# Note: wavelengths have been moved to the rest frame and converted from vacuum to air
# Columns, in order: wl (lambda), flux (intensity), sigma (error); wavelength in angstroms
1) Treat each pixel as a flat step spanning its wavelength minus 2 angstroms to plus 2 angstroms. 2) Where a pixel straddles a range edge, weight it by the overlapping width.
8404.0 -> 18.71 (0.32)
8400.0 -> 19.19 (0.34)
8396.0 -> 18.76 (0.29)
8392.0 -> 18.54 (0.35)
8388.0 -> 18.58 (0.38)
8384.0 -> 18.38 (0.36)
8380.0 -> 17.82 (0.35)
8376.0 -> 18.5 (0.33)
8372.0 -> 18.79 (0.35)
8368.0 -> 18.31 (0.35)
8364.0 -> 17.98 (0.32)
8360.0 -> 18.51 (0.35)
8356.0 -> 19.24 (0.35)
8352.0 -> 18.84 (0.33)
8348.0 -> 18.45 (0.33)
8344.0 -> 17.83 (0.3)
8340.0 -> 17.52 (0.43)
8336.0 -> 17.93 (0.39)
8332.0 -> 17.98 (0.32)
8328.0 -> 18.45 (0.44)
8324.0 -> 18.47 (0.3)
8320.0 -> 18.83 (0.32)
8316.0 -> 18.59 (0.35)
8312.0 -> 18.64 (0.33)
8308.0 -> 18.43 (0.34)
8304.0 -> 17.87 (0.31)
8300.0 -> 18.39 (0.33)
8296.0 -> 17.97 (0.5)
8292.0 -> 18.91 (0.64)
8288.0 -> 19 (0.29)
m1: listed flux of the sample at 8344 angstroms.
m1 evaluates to 17.83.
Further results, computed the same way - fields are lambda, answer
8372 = 18.79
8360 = 18.51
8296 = 17.97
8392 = 18.54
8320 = 18.83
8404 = 18.71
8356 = 19.24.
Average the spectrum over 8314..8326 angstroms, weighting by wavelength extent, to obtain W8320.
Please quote 18.6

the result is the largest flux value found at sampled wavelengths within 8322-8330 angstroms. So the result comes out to 18.47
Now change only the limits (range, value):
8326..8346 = 18.45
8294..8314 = 18.64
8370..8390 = 18.79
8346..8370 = 19.24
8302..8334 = 18.83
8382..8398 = 18.76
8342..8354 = 18.84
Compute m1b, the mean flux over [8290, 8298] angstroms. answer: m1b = 18.4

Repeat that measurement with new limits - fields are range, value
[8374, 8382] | 18.2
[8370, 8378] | 18.6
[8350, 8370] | 18.6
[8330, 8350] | 17.9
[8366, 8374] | 18.5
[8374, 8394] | 18.4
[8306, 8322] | 18.6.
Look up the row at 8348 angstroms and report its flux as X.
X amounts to 18.45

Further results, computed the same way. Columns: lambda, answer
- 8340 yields 17.52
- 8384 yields 18.38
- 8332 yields 17.98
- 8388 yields 18.58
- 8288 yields 19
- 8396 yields 18.76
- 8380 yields 17.82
